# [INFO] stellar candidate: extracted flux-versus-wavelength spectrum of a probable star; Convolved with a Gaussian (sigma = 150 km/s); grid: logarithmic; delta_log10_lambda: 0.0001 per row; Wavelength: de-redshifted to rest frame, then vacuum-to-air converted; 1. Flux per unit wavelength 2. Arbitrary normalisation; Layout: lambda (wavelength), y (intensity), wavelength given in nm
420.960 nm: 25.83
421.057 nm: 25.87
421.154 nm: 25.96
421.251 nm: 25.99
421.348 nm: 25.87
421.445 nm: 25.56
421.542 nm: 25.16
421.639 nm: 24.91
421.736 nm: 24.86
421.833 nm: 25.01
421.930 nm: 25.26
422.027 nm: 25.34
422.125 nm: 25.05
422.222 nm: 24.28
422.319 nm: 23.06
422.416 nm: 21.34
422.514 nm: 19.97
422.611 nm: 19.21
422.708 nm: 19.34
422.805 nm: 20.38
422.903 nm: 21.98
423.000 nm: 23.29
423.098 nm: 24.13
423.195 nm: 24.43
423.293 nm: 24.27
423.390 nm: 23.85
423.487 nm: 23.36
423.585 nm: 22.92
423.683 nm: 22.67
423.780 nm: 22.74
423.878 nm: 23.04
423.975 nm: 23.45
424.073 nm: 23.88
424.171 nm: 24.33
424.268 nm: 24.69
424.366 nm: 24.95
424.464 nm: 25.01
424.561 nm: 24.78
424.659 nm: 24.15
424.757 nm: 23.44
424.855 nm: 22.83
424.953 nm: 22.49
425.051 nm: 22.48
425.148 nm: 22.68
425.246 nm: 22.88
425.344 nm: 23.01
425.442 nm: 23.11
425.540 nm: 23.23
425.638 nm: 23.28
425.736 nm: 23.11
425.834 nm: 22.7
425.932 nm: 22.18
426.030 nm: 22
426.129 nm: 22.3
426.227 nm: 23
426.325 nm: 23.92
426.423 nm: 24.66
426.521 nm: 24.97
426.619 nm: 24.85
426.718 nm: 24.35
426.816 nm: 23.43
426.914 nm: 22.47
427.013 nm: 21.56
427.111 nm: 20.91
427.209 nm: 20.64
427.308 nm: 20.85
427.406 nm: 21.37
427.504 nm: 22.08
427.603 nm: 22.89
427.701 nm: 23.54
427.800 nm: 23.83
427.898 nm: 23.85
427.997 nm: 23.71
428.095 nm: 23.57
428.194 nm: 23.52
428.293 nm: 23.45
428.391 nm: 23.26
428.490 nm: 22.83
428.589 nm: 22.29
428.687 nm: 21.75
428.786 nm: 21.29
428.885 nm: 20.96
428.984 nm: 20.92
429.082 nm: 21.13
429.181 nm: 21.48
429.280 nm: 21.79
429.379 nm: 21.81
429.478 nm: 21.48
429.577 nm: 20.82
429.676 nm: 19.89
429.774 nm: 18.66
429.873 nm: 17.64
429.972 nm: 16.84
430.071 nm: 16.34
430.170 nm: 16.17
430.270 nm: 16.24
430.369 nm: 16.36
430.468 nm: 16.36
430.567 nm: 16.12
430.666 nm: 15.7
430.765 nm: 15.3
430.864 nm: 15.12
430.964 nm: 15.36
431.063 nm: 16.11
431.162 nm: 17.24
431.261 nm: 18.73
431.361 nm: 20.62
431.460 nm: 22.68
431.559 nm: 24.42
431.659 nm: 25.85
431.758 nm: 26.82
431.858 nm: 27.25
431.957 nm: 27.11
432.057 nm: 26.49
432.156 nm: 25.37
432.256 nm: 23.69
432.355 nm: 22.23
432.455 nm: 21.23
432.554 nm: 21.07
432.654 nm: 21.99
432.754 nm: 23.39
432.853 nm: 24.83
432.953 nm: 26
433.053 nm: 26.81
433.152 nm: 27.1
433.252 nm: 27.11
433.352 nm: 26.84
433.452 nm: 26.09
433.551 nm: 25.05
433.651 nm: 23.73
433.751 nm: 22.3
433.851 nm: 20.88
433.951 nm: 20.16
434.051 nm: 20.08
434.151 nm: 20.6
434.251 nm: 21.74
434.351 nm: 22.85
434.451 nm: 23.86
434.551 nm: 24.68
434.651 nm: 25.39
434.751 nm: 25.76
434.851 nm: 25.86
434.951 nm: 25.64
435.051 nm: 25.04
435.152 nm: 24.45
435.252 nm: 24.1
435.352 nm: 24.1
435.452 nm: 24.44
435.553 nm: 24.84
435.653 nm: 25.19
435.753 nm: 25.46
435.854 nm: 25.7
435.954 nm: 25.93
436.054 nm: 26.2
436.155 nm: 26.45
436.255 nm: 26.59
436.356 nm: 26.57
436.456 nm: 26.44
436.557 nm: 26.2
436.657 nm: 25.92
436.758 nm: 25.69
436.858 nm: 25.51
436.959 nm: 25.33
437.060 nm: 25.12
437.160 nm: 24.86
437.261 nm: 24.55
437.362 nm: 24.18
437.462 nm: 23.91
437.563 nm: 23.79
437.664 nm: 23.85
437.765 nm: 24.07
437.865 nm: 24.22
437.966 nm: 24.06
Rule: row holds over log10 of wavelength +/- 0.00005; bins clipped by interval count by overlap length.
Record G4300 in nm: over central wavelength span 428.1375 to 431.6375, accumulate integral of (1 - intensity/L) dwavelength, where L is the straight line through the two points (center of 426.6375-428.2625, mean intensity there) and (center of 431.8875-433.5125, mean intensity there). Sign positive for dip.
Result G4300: 0.62 nm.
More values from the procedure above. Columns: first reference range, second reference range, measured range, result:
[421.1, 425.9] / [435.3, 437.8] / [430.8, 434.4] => 0.27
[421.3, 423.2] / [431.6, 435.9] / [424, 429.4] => 0.19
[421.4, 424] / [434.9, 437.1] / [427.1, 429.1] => 0.15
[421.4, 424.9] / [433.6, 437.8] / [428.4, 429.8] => 0.15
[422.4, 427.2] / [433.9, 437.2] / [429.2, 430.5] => 0.29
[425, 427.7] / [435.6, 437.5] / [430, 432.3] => 0.39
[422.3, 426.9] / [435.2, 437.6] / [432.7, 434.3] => 0.05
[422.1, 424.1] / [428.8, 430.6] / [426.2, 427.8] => -0.18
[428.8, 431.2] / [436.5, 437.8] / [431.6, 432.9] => -0.27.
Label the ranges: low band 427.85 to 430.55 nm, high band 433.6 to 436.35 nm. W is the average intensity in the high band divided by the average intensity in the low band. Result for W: 1.18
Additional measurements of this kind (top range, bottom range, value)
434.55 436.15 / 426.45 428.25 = 1.10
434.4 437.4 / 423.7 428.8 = 1.10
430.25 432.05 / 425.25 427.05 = 0.86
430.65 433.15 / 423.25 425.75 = 0.95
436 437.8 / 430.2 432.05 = 1.28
